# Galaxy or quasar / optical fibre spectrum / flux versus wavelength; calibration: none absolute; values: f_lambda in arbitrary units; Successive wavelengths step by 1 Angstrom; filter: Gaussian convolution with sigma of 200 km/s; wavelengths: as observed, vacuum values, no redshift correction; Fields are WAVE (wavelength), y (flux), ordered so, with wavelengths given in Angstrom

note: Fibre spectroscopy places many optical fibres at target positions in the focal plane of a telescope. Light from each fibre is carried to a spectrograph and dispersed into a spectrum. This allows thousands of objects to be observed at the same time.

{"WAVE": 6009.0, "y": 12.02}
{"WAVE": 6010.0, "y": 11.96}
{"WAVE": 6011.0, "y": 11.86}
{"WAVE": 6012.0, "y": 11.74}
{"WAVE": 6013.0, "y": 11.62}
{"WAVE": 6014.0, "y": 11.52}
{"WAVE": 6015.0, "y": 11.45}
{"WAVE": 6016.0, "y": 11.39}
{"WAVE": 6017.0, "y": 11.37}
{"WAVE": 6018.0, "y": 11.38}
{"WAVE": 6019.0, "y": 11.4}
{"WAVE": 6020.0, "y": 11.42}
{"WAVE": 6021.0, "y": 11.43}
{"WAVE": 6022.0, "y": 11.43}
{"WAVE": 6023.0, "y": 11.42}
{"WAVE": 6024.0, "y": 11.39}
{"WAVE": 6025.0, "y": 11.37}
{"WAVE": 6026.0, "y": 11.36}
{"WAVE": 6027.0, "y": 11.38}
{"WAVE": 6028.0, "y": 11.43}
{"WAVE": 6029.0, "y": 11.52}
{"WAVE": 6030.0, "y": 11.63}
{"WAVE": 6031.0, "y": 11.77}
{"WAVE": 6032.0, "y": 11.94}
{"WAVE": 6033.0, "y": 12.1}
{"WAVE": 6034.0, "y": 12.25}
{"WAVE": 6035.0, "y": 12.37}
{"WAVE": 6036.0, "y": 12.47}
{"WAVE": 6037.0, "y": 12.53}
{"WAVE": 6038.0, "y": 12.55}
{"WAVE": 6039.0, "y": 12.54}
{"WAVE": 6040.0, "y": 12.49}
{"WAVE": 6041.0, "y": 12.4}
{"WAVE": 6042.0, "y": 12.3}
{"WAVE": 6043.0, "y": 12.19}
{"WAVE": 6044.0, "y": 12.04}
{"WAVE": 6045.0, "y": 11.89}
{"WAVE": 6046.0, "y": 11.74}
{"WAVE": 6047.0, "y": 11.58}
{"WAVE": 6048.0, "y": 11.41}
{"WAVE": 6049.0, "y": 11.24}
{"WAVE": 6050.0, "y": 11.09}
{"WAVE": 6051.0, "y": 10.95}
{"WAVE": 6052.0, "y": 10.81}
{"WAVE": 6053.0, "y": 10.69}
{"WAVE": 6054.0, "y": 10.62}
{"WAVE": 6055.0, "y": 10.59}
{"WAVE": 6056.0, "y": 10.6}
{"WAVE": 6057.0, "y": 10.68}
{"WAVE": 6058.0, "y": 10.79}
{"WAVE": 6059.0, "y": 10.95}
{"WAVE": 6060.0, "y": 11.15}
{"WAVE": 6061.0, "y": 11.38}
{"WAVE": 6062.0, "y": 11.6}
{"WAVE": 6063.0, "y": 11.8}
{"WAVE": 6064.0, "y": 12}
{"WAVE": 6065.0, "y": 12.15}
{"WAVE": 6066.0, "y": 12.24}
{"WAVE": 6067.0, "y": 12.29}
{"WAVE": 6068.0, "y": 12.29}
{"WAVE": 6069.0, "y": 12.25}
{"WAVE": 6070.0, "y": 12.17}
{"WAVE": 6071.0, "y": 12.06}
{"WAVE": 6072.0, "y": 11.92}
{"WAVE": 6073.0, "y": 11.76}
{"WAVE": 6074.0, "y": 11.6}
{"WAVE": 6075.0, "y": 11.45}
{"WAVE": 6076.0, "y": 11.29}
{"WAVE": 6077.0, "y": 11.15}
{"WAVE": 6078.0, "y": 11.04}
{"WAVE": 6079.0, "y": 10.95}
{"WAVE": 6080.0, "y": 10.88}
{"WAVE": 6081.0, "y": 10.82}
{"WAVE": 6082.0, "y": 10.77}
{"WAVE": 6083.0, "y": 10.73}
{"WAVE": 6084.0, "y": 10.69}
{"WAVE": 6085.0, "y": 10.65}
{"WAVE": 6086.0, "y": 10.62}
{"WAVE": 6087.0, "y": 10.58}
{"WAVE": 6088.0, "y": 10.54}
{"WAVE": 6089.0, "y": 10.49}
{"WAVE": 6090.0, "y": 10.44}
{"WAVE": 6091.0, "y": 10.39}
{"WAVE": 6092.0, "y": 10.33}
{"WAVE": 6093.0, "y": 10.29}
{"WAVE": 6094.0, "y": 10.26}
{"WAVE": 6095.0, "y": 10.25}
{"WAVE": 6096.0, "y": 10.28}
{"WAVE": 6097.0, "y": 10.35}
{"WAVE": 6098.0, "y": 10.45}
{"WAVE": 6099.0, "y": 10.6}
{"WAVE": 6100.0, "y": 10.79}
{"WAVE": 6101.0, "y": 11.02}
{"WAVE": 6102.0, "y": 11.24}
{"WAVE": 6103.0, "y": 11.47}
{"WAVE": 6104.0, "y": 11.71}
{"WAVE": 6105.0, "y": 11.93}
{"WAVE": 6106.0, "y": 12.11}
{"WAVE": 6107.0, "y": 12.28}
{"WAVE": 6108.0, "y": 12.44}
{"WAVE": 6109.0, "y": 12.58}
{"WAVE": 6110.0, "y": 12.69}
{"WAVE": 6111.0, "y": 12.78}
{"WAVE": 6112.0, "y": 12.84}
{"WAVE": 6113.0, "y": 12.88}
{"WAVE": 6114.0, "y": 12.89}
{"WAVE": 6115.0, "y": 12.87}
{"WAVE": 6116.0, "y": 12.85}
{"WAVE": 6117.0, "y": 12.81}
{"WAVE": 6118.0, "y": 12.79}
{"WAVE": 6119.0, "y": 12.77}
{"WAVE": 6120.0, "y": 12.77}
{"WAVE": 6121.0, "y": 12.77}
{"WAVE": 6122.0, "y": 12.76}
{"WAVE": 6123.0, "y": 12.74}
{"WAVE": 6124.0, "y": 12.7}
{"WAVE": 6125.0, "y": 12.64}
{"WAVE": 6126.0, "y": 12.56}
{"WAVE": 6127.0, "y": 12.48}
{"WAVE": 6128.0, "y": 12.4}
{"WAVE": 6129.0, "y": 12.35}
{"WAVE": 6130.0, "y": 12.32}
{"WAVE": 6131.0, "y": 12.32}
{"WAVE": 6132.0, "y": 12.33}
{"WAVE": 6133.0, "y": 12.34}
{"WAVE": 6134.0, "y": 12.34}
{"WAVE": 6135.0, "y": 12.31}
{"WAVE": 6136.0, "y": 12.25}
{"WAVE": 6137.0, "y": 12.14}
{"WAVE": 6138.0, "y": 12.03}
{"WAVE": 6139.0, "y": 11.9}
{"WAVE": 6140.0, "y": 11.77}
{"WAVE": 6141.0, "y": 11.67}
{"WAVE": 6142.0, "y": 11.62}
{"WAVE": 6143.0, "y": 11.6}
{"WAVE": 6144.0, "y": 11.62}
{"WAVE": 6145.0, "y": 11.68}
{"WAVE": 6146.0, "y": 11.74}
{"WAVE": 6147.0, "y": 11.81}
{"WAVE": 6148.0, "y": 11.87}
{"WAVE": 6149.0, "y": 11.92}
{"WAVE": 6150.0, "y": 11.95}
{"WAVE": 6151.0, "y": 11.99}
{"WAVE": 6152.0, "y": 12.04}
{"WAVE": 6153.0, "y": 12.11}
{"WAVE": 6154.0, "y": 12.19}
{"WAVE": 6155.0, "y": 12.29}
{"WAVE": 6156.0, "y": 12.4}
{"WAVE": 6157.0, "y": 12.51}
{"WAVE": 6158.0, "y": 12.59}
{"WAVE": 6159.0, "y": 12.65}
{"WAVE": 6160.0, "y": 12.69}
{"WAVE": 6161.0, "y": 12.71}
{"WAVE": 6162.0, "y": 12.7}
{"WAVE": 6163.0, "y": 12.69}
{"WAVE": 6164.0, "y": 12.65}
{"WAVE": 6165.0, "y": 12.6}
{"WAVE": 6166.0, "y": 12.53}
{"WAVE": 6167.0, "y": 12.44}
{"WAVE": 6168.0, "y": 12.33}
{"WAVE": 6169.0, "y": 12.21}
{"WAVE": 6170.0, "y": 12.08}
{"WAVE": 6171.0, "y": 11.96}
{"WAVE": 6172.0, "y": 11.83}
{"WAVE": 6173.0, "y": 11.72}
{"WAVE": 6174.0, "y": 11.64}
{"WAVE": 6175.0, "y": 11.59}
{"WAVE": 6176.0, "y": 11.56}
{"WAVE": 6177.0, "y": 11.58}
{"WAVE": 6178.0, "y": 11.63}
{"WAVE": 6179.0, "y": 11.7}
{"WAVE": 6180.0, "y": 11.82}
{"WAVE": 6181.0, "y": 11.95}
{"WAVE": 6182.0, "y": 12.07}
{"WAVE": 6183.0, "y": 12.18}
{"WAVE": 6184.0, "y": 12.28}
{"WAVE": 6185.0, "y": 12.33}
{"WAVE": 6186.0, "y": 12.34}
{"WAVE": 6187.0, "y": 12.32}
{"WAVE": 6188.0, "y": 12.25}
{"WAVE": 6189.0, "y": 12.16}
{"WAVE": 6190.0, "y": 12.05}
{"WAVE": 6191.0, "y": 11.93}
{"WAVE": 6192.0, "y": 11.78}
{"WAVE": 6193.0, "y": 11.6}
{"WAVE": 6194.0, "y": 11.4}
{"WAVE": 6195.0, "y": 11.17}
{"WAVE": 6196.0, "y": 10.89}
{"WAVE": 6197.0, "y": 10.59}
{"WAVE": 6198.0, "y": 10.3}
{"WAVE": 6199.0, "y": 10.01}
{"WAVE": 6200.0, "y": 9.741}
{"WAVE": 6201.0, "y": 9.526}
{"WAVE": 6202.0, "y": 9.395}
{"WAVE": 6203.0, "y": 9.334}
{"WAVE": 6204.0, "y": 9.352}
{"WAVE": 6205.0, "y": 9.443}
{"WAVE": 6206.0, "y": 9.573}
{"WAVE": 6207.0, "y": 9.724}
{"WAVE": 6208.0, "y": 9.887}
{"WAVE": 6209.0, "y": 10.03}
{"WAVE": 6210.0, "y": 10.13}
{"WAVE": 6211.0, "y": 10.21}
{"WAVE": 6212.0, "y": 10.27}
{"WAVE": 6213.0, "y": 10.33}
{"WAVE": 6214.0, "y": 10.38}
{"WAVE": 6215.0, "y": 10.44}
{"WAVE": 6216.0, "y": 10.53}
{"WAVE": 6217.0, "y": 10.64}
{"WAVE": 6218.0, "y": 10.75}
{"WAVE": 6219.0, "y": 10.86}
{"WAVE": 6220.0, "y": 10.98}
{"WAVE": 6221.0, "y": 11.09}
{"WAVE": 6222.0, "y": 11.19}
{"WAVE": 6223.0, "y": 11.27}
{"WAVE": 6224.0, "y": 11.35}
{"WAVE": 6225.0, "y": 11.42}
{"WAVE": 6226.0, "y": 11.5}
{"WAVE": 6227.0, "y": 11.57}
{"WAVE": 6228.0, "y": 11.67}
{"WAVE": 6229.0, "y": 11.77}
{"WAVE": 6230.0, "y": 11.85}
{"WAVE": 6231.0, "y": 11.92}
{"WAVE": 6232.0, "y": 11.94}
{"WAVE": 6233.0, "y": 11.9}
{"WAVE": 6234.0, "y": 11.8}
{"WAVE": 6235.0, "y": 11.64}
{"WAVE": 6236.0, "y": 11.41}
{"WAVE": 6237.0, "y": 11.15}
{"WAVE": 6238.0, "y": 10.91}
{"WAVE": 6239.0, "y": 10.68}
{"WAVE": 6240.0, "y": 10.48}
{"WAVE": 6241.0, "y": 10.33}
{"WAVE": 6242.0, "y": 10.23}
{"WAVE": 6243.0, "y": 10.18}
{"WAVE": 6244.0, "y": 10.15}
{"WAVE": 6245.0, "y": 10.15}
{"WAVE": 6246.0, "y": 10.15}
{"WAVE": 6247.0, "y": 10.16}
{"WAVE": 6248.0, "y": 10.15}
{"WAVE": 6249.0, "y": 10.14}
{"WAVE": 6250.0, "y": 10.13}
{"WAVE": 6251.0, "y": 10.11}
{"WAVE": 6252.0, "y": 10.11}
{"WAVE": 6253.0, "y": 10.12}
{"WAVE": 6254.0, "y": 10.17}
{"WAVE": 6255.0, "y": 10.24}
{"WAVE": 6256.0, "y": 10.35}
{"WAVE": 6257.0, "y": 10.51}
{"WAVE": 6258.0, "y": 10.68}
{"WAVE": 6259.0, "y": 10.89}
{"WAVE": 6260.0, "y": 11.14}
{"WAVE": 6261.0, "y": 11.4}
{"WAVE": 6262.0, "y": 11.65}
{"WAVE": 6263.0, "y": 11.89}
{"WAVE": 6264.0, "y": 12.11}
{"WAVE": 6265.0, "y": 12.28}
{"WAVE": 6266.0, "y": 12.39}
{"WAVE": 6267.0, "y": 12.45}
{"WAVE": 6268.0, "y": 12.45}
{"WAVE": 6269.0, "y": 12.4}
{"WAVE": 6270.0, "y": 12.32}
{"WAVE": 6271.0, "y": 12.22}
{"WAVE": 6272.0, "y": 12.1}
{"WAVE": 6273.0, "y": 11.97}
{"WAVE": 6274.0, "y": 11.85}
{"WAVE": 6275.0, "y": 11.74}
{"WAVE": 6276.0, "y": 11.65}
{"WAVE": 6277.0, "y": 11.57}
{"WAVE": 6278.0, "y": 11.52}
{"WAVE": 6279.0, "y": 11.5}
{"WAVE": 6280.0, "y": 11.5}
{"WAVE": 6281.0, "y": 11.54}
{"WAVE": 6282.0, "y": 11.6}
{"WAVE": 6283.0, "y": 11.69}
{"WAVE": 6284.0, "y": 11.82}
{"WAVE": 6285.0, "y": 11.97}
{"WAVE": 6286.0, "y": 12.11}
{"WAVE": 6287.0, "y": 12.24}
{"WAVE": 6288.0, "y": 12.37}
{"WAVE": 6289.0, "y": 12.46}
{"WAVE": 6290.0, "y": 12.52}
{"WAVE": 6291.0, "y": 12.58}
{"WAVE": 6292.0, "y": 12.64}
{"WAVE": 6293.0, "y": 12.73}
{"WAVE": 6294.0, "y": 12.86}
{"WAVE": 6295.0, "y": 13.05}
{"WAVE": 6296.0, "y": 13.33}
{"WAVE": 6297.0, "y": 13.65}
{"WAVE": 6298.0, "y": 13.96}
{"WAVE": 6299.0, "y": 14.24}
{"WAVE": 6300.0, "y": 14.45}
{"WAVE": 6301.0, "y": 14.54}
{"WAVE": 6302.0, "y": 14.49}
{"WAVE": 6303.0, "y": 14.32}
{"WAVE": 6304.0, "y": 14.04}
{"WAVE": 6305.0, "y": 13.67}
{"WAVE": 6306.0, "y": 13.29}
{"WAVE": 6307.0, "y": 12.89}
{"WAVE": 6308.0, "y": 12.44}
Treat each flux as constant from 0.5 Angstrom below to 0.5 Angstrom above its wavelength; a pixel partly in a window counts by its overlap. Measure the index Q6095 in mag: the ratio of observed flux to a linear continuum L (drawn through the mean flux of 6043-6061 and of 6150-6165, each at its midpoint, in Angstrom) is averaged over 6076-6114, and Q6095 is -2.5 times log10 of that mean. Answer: 0.048 mag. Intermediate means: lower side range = 11.1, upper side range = 12.4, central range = 11.2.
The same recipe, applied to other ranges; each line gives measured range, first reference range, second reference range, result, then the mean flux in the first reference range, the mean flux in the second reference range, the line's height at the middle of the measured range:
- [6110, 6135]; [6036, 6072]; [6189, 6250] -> -0.123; 11.7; 10.7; 11.3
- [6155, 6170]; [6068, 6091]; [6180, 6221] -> -0.147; 11.1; 10.8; 10.9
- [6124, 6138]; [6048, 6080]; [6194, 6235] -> -0.119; 11.4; 10.7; 11.1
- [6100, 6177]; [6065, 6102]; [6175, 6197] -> -0.072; 11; 11.8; 11.5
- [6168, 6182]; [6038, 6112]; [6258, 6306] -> 0.006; 11.4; 12.5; 11.9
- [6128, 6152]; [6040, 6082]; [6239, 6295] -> -0.051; 11.5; 11.4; 11.5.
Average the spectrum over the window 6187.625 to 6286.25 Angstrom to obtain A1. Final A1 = 11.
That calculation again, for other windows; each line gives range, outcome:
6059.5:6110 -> 11.3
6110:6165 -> 12.4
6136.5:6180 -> 12.1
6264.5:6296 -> 12.2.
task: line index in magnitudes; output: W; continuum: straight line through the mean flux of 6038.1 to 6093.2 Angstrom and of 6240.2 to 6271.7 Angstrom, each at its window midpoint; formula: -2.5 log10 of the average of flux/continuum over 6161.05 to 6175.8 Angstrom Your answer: -0.10 mag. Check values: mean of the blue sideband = 11.3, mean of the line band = 12.2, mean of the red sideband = 11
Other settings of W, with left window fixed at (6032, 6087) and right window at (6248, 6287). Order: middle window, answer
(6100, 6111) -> -0.04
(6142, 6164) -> -0.06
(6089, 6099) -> 0.12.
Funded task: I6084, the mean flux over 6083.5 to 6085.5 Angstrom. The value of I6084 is 10.7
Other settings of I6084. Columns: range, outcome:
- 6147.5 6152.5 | 12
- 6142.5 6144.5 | 11.6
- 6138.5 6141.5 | 11.8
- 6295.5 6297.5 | 13.5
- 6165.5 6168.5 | 12.4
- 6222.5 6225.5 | 11.3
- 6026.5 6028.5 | 11.4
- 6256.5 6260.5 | 10.8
